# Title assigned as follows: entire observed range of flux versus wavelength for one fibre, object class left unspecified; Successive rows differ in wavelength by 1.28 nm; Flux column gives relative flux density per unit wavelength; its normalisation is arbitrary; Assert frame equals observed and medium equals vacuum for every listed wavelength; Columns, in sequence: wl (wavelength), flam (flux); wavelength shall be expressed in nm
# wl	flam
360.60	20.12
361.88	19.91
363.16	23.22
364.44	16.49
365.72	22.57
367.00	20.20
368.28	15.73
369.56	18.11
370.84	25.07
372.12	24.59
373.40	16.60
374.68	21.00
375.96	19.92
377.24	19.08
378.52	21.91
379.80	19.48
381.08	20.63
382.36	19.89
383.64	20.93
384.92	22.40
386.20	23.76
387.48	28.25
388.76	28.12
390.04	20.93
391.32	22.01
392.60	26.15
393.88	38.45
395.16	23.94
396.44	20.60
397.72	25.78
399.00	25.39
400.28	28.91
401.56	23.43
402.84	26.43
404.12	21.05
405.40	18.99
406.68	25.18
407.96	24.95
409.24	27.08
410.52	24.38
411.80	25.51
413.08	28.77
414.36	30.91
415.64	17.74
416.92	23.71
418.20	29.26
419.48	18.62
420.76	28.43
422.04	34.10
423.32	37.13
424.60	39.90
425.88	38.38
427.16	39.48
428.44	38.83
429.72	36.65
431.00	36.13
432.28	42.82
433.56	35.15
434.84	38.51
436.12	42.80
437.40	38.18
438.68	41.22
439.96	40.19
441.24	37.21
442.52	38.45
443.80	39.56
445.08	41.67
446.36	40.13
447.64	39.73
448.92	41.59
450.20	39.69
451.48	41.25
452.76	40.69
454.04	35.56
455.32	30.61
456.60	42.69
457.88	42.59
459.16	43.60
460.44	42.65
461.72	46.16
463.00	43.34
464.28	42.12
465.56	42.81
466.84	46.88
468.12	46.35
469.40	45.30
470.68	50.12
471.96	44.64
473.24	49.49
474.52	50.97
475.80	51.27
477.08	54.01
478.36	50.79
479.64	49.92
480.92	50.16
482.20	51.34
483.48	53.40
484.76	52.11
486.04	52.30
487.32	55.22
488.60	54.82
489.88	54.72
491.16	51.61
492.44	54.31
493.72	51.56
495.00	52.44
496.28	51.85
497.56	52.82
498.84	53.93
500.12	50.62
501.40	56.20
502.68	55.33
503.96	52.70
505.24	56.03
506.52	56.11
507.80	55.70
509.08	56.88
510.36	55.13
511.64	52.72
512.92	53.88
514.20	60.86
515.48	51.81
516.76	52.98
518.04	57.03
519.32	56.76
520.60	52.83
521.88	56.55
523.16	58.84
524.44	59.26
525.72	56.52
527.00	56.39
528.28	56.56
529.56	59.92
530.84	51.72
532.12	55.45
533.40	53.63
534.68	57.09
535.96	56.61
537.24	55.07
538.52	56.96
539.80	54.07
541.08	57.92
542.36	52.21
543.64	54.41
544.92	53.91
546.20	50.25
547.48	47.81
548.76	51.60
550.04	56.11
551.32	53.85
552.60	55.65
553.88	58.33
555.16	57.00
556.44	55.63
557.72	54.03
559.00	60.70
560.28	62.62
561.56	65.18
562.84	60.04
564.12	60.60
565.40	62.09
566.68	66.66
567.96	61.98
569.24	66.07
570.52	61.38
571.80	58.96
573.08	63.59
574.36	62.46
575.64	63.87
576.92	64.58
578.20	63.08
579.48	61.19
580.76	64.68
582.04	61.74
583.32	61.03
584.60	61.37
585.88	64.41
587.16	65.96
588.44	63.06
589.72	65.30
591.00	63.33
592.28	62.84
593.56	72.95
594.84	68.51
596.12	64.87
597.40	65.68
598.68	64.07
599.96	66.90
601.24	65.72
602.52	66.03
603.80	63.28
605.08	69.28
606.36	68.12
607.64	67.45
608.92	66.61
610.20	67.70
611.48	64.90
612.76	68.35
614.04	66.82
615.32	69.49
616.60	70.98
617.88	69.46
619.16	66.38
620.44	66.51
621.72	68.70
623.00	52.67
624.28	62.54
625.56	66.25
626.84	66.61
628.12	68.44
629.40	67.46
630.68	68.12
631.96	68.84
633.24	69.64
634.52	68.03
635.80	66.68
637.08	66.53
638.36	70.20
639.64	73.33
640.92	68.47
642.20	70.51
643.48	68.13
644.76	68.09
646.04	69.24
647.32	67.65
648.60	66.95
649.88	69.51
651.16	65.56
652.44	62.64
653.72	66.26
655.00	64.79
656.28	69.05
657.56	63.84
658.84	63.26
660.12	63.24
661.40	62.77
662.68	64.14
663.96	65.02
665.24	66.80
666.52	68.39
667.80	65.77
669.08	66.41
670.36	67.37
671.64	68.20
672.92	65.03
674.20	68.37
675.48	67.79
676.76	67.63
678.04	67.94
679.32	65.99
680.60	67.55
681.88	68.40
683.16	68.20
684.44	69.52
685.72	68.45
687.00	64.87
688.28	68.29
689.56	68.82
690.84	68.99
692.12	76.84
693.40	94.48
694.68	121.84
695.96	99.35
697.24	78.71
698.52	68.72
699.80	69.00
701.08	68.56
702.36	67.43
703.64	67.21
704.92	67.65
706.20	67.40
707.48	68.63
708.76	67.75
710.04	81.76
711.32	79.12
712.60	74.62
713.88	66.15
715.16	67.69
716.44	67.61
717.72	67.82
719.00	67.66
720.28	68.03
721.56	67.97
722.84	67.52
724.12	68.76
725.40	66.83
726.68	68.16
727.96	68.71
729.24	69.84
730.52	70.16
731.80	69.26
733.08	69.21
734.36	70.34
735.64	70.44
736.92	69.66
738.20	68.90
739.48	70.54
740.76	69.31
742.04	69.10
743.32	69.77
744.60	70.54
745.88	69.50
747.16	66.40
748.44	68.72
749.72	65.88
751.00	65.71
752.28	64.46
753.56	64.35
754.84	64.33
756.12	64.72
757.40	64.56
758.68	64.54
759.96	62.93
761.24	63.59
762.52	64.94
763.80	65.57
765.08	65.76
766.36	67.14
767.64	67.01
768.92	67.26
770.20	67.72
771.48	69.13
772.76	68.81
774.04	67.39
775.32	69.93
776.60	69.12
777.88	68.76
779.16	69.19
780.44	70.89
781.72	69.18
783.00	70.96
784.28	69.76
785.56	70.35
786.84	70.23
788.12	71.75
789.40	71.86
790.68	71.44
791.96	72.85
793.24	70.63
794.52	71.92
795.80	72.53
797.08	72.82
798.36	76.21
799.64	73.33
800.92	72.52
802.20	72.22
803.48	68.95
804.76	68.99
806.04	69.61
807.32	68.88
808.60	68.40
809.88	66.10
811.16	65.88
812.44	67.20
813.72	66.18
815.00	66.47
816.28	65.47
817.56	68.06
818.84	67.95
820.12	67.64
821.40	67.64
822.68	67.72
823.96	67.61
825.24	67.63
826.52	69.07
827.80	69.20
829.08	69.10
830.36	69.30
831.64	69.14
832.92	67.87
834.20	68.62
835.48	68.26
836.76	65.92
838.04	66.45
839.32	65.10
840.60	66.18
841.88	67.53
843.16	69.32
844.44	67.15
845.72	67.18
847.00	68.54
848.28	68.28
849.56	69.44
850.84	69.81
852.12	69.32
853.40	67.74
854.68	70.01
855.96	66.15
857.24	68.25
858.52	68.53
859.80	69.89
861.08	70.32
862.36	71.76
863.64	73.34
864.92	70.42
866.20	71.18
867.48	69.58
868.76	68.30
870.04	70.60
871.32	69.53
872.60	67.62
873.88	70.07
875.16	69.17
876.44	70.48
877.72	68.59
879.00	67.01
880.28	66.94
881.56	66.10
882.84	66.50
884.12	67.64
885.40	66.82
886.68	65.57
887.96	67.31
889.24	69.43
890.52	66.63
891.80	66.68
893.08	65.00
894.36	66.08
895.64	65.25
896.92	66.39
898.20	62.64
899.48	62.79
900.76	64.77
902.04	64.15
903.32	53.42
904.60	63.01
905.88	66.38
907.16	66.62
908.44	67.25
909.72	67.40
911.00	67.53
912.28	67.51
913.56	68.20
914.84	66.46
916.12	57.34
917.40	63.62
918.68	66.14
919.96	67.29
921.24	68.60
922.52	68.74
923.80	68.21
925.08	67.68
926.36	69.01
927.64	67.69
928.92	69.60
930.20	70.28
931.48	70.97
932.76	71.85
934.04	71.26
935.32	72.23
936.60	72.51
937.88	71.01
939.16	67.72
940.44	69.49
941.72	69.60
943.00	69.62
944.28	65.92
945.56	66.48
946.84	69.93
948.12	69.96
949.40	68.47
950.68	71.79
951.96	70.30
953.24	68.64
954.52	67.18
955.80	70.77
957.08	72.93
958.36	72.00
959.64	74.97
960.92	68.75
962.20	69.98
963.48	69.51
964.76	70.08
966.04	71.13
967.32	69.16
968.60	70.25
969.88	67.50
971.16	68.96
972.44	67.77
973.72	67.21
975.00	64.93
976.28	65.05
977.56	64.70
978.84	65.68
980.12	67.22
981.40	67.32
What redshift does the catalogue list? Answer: 0.057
